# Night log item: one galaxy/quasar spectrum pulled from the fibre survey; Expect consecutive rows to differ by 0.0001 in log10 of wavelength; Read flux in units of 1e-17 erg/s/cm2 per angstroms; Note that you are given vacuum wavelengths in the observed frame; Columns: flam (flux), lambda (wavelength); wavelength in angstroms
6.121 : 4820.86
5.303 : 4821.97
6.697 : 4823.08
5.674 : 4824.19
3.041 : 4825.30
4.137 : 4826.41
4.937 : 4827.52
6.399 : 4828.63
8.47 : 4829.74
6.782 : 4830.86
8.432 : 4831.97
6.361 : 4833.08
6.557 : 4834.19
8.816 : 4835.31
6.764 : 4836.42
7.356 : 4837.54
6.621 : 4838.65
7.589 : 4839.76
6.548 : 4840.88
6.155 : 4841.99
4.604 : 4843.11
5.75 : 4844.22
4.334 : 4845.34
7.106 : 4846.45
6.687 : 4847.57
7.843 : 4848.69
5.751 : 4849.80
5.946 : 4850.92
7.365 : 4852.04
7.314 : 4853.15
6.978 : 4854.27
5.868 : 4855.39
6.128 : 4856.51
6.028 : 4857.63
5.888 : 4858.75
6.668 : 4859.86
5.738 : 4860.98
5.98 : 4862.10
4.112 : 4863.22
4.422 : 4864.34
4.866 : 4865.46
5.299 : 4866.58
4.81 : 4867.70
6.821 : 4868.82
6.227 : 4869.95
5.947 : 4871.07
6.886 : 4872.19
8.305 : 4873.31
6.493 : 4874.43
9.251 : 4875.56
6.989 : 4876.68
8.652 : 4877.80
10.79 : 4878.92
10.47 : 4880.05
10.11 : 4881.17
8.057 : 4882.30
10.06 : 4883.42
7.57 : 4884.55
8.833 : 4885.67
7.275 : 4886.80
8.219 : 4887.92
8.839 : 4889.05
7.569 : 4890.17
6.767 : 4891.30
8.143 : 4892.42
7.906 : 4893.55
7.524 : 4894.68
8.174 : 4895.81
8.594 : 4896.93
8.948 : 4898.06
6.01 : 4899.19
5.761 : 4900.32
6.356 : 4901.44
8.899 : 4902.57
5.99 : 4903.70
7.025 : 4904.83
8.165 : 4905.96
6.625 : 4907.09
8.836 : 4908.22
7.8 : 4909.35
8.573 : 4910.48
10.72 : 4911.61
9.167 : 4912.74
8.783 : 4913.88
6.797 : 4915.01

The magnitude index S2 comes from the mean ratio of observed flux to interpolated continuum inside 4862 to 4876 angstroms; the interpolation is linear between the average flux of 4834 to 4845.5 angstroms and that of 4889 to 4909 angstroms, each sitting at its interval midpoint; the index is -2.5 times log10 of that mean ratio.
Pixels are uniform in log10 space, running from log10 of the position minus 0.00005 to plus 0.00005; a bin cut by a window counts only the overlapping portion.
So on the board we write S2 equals 0.16 mag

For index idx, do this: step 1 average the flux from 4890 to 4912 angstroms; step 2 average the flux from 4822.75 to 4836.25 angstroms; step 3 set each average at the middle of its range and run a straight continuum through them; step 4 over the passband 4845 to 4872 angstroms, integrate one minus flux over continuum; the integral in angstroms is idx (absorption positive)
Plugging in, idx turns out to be 3.4 angstroms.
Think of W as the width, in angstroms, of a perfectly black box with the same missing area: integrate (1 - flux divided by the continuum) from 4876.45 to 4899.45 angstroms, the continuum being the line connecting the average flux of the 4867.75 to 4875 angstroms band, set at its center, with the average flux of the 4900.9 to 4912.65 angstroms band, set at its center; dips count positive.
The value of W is -3.8 angstroms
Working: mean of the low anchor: 6.63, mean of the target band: 8.41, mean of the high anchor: 7.95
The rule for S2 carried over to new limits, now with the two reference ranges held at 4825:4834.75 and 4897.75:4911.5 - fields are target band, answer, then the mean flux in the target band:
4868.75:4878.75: -0.072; 7.45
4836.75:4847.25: 0.028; 6.25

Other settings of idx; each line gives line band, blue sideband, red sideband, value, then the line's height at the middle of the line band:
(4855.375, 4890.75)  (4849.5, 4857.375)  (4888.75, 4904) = -0.9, 6.96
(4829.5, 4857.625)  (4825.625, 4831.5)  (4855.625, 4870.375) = -3.9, 5.86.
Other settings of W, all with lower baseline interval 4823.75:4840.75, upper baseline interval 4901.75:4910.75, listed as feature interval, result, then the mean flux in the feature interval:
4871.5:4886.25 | -2.79 angstroms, 8.63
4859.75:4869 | 2.28 angstroms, 5.29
